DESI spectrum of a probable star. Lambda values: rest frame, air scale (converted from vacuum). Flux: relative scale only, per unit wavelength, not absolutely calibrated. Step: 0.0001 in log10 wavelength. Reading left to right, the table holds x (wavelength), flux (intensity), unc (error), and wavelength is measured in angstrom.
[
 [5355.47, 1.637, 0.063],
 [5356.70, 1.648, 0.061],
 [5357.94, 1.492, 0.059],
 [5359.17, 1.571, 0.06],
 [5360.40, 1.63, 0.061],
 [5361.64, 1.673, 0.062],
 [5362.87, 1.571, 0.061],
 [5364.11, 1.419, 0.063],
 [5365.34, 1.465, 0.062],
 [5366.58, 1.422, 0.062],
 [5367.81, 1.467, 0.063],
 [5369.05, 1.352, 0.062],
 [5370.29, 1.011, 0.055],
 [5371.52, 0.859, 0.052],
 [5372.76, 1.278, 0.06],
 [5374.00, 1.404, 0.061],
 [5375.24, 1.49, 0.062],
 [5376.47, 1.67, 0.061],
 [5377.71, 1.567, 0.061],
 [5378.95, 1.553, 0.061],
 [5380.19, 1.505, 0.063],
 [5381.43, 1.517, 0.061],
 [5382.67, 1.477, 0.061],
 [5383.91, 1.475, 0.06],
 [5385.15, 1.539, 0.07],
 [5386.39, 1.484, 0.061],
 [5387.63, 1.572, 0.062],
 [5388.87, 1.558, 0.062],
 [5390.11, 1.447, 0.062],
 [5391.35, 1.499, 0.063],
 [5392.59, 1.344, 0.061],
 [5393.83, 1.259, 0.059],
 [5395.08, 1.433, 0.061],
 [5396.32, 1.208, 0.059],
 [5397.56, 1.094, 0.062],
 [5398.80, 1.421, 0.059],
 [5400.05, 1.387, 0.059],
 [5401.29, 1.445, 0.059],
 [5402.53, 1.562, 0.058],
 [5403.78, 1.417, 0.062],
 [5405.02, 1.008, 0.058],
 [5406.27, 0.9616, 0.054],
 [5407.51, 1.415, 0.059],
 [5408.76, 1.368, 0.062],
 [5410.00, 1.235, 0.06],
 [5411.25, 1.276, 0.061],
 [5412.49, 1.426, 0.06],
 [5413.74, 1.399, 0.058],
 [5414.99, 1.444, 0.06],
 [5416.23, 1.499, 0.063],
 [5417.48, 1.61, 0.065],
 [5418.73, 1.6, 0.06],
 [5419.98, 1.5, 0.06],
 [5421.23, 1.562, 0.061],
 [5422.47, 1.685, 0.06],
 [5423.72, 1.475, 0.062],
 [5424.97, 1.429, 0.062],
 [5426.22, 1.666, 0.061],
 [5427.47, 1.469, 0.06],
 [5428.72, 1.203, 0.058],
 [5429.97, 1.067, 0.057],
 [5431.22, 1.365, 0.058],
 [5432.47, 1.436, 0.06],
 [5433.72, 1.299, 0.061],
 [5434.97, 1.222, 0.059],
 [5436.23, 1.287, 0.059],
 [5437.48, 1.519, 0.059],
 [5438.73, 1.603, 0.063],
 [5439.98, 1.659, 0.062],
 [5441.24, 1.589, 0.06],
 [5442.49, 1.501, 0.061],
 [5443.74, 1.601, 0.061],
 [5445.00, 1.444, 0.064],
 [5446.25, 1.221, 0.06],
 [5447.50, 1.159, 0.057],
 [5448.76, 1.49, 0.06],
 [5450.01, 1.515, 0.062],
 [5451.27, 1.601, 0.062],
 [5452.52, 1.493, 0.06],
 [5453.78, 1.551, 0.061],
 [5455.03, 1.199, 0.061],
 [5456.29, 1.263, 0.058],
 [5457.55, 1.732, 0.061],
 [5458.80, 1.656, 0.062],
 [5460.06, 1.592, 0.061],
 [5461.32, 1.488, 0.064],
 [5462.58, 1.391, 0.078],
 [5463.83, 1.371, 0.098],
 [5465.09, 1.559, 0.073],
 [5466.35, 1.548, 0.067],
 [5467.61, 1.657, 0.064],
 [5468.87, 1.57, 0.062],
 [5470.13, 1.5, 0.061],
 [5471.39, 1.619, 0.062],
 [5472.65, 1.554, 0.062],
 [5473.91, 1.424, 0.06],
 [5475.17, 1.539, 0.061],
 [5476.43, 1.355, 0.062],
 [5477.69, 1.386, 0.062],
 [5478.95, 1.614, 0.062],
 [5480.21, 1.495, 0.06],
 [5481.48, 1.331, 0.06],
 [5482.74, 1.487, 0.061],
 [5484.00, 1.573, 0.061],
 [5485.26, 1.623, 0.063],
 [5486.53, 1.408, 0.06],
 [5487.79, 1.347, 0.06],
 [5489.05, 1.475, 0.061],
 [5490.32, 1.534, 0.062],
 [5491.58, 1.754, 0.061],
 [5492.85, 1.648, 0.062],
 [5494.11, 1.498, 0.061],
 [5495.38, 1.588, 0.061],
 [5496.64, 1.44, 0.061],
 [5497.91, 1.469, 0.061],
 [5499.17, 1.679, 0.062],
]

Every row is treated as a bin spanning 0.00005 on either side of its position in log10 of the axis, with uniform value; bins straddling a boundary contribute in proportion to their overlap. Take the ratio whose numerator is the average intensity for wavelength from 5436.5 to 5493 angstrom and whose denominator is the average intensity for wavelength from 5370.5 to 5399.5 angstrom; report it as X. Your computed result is 1.1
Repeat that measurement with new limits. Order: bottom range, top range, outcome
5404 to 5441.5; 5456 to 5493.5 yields 1.08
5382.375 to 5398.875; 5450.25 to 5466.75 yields 1.06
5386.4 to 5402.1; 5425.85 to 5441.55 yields 1.01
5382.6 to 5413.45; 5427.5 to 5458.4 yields 1.04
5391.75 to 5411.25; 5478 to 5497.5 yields 1.16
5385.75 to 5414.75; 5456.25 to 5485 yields 1.12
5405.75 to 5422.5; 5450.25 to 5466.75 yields 1.05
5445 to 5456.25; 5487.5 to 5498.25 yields 1.10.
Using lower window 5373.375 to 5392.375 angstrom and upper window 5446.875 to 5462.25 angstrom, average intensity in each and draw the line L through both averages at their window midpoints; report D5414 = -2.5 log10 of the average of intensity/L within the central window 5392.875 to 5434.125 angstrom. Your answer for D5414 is 0.086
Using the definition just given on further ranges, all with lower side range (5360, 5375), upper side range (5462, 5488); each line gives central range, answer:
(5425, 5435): 0.07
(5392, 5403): 0.05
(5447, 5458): 0.02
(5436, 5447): -0.03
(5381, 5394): -0.06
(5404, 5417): 0.09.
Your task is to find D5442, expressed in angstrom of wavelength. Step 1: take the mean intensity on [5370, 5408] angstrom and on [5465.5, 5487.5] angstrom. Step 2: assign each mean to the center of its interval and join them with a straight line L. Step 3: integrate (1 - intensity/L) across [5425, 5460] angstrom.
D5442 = 0.5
